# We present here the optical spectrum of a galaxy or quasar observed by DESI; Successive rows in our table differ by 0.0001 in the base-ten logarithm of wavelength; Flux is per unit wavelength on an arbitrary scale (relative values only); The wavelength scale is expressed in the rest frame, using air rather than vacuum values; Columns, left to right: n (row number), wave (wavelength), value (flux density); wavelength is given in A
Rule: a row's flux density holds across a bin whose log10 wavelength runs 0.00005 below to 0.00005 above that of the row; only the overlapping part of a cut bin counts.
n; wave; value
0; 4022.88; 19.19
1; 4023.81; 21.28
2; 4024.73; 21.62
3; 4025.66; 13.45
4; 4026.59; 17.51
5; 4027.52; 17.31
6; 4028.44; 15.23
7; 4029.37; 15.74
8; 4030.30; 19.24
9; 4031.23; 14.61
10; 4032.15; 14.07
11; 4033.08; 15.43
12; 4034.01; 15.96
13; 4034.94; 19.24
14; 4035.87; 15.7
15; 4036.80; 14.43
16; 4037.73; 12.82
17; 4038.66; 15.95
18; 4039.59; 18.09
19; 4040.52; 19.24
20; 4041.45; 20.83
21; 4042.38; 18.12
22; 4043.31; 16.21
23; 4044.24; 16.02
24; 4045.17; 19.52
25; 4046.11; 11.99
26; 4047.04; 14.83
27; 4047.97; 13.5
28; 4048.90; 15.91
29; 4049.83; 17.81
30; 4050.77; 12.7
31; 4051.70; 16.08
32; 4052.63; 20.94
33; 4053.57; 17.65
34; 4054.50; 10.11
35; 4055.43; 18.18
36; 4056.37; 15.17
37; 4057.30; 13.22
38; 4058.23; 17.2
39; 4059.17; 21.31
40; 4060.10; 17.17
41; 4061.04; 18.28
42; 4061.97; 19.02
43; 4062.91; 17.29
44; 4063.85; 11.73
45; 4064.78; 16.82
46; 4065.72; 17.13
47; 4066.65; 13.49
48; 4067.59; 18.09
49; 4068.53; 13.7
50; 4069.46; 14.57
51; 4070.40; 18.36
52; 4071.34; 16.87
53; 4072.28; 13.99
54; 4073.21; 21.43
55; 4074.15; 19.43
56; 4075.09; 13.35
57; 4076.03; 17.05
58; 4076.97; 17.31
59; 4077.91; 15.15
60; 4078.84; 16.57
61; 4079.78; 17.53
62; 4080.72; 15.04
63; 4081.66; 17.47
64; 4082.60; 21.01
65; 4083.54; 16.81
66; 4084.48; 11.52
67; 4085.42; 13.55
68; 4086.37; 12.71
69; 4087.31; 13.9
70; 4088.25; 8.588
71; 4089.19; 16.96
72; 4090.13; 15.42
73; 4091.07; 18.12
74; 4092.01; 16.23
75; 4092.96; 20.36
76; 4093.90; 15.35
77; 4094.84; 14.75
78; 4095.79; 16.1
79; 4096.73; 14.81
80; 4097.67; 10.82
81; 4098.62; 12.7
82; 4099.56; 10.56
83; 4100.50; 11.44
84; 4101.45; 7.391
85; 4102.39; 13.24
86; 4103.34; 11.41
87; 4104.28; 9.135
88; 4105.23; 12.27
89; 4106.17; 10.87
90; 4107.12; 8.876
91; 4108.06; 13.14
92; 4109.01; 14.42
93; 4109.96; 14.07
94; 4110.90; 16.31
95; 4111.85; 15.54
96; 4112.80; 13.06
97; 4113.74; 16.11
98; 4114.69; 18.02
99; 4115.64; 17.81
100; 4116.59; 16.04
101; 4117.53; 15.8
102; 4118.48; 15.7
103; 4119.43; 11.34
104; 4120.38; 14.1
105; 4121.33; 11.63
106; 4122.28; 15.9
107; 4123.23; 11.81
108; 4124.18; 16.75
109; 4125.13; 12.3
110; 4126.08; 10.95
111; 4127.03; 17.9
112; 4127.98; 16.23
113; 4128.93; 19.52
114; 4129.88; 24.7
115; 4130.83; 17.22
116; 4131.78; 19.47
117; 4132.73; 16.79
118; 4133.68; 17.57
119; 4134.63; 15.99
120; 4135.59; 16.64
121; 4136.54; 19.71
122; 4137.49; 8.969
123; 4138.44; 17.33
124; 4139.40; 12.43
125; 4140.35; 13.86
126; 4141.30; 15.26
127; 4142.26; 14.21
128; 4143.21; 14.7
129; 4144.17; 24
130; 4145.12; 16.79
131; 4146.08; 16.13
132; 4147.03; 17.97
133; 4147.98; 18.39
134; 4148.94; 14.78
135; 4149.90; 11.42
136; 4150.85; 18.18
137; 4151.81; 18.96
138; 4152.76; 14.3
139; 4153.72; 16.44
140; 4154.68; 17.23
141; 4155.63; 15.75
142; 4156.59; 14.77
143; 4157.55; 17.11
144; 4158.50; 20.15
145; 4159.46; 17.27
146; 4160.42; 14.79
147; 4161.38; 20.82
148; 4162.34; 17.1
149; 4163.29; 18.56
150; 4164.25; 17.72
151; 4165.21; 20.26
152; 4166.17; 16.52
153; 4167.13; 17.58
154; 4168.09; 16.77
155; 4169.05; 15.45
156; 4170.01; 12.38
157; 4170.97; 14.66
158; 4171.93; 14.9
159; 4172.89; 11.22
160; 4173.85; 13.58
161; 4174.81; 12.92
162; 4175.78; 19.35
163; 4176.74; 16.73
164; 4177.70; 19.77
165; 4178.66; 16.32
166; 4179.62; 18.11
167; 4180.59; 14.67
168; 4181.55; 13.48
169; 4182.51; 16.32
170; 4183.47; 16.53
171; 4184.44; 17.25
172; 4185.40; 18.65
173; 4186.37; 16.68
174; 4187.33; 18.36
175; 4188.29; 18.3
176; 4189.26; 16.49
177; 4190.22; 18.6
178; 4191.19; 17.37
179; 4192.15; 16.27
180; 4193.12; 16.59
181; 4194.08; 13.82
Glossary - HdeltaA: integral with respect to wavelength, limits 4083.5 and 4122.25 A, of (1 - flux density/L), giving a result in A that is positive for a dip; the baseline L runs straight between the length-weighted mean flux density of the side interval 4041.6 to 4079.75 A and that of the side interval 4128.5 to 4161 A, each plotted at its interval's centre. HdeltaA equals 6.4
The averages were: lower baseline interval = 16.4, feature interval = 13.8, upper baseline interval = 16.7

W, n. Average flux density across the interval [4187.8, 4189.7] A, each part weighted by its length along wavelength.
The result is 17.4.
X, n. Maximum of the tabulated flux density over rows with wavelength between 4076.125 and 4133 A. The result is 24.7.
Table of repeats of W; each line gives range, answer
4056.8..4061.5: 17.4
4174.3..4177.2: 16.3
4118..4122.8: 13.7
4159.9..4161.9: 17.7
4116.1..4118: 16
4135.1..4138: 15.1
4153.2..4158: 16.2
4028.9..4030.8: 17.4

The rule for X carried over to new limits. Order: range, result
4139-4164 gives 24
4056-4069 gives 21.31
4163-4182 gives 20.26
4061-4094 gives 21.43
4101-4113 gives 16.31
